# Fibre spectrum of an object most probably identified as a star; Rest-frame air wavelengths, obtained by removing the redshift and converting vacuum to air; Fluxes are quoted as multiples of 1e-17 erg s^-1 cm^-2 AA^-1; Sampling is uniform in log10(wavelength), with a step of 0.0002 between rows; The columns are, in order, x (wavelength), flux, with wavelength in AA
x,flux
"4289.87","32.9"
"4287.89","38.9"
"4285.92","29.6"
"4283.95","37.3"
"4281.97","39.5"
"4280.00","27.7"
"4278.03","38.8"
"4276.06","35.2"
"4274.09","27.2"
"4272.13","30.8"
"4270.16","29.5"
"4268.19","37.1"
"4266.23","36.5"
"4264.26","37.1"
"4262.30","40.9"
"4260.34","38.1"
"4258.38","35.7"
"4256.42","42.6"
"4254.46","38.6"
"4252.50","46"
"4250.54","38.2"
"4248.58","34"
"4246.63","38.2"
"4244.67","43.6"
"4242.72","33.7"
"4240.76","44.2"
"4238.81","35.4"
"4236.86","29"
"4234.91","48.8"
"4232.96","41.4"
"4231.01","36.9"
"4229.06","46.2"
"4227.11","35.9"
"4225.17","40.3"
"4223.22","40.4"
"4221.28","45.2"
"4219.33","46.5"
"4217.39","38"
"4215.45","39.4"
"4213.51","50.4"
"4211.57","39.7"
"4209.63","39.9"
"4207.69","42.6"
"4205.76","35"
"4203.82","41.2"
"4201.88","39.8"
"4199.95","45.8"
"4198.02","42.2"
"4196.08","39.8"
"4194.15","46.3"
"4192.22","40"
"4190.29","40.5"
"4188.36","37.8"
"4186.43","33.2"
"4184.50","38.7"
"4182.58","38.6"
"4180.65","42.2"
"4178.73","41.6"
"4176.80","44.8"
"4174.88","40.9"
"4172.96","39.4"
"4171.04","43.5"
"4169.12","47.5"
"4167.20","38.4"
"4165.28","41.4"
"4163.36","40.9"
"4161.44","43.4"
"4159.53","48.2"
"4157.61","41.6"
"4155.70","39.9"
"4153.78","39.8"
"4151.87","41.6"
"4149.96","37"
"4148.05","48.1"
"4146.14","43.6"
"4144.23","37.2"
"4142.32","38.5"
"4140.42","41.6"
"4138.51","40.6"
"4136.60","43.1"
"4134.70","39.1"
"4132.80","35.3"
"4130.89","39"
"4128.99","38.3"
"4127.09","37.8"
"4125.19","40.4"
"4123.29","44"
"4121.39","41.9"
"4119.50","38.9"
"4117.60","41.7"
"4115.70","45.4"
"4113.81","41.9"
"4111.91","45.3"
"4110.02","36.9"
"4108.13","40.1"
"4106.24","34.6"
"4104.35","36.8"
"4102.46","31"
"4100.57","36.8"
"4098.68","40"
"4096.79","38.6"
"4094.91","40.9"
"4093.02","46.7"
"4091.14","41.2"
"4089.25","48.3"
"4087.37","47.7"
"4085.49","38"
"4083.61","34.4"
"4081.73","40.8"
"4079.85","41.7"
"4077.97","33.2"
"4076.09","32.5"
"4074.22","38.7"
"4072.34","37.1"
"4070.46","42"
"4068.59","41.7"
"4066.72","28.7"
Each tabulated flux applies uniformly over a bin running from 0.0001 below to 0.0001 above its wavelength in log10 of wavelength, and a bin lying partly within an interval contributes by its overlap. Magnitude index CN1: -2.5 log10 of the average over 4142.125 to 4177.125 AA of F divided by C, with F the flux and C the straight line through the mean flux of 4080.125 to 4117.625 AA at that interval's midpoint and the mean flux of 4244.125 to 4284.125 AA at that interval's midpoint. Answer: -0.08 mag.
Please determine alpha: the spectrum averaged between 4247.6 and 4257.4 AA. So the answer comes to 39.9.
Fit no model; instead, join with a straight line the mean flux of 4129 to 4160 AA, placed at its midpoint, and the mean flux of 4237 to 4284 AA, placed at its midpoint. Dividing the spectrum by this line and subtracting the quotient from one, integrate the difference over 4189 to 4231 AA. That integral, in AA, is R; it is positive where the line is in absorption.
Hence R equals -3.3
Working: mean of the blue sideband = 40.7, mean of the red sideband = 36.8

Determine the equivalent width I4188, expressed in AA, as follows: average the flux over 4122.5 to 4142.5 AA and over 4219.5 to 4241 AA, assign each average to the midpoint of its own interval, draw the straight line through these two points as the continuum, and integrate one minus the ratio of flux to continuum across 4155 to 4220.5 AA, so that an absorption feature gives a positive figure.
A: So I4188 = -2.1 AA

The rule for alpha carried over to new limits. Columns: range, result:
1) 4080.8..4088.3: 40.2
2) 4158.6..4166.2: 43.5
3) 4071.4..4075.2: 37.8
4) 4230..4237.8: 39.1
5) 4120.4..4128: 41.1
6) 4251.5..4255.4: 42.3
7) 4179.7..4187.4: 38.2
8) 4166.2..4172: 43.1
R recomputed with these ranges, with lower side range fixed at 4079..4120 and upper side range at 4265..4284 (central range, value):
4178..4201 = -2.2 AA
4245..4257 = -1.7 AA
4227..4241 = -1.7 AA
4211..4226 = -2.8 AA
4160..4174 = -1.6 AA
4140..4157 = -1.0 AA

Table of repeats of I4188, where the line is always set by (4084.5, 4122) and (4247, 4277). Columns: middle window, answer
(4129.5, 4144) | 0.1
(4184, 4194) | -0.1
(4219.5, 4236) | -2.0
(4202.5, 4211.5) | -0.4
